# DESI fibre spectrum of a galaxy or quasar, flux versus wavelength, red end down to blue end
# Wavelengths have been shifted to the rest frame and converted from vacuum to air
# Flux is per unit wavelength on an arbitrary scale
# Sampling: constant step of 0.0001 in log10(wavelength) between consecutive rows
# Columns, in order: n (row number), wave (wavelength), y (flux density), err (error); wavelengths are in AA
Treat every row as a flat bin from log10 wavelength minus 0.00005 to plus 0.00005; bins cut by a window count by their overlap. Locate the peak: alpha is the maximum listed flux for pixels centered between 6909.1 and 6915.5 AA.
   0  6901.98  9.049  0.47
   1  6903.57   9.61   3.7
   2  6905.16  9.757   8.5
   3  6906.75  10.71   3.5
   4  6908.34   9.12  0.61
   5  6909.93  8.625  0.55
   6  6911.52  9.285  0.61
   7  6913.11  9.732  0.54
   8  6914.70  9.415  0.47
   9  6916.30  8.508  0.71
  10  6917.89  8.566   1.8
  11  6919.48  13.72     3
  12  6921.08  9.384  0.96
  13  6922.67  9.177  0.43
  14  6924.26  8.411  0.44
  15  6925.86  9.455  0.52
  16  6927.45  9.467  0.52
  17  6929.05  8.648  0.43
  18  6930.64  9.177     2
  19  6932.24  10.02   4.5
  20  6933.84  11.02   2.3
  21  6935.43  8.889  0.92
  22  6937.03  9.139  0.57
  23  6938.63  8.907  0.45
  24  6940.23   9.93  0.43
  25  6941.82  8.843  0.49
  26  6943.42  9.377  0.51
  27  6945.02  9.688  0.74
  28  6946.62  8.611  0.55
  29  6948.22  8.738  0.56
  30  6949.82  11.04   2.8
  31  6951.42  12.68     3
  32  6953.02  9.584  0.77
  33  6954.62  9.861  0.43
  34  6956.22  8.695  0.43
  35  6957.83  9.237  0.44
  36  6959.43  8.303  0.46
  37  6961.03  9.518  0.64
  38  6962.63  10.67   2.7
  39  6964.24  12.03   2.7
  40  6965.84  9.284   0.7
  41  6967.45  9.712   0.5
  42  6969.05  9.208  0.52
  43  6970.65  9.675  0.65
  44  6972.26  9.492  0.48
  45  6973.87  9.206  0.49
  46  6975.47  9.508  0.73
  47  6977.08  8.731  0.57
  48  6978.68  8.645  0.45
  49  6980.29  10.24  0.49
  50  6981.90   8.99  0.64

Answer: 9.732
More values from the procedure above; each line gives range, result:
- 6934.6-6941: 9.93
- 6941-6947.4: 9.688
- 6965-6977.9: 9.712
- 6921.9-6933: 10.02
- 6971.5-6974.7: 9.492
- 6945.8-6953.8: 12.68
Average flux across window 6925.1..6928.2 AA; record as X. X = 9.48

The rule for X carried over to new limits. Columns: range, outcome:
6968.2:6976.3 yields 9.42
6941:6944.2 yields 9.14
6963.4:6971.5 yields 9.98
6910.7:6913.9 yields 9.51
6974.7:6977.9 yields 9.12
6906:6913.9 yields 9.49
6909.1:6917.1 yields 9.11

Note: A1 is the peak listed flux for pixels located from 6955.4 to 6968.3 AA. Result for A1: 12.03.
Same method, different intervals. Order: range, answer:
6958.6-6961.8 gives 9.518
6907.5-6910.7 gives 9.12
